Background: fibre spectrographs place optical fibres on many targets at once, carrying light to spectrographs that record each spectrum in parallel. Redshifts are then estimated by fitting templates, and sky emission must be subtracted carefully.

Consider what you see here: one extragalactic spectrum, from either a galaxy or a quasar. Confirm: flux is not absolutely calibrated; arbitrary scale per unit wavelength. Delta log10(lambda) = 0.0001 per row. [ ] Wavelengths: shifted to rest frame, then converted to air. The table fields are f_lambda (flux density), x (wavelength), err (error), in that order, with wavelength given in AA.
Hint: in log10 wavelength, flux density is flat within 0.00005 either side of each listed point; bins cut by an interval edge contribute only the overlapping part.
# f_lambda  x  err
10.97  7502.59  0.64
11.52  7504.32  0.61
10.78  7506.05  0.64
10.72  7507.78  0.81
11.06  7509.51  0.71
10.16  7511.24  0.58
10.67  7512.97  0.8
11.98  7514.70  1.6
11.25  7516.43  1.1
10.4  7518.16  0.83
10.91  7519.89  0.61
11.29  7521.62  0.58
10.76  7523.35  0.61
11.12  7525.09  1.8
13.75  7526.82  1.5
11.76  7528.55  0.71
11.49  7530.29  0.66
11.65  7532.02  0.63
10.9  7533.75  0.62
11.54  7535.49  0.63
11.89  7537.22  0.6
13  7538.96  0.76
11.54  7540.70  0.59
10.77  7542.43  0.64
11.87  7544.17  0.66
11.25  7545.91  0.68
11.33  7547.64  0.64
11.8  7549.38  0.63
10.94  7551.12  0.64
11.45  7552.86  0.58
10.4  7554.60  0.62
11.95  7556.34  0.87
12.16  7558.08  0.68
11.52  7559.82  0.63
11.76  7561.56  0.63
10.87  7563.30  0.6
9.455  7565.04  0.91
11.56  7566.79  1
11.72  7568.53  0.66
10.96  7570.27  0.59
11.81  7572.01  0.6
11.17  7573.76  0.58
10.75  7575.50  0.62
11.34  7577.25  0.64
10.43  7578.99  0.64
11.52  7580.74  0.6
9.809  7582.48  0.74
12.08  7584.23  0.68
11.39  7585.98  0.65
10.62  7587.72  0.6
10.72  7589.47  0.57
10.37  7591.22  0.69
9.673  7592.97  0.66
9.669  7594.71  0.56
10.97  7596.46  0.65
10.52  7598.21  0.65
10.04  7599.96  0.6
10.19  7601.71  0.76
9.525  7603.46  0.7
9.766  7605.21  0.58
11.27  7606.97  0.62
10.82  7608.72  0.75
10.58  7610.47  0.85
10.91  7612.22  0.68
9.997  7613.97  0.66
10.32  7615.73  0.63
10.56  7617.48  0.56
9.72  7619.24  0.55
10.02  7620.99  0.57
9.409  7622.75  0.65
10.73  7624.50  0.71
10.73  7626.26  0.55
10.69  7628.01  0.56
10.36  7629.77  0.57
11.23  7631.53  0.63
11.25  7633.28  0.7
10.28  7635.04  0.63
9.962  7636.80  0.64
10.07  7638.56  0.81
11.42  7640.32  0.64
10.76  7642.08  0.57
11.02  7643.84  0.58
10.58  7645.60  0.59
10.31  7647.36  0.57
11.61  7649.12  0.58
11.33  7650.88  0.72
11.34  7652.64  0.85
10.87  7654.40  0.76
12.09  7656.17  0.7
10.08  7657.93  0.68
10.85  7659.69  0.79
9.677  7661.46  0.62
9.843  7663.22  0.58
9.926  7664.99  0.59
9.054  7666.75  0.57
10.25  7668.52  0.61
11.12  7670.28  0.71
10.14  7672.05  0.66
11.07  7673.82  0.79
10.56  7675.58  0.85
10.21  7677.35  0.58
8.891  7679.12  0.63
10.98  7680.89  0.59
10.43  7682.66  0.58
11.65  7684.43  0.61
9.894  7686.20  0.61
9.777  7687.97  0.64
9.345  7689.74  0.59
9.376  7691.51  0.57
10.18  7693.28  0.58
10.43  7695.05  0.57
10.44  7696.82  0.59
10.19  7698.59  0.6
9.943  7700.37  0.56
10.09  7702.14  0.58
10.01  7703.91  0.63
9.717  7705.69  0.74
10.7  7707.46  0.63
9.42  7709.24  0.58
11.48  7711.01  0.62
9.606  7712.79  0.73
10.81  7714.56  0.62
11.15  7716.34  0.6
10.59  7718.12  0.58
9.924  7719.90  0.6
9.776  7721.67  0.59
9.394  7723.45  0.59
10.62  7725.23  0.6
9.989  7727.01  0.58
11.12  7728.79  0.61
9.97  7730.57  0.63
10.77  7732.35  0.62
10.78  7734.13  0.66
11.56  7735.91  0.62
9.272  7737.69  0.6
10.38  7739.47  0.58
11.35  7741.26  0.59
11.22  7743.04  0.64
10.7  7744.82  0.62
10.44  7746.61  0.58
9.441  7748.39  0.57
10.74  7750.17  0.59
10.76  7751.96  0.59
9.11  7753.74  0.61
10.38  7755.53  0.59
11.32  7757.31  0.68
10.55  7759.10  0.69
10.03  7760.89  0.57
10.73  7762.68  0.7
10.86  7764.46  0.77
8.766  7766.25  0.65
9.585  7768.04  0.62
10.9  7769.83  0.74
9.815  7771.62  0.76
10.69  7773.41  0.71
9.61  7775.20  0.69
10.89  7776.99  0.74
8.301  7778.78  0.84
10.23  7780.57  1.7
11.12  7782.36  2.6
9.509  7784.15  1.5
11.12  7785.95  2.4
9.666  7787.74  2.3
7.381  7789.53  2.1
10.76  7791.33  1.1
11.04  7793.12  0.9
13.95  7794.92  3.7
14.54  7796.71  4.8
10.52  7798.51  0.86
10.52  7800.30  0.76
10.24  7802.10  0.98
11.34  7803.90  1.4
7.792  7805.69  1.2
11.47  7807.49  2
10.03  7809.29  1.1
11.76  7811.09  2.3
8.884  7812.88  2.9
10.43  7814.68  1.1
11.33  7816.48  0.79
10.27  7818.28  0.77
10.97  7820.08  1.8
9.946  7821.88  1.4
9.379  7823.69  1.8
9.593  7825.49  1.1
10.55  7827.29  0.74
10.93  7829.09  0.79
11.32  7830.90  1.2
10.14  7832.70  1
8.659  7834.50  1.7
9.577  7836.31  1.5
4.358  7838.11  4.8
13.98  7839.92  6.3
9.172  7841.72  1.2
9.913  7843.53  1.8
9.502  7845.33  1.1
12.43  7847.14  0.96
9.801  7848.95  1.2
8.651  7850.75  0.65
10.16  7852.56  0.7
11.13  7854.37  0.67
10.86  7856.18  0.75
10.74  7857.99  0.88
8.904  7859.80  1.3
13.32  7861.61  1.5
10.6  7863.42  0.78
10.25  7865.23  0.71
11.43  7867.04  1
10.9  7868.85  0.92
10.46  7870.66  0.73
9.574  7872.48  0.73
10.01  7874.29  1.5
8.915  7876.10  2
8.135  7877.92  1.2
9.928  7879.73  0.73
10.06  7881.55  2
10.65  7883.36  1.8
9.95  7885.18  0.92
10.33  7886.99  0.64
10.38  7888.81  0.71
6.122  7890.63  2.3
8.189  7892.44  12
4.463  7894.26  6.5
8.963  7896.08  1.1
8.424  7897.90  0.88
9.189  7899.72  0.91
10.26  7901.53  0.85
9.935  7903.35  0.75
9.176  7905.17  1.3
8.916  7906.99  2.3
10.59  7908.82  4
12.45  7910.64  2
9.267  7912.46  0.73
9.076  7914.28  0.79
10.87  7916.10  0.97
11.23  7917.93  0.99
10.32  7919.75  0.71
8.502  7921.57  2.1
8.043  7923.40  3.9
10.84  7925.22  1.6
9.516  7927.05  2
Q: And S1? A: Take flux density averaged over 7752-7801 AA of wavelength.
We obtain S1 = 10.4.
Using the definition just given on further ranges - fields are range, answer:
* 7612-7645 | 10.5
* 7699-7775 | 10.3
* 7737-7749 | 10.4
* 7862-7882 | 10.1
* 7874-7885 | 9.61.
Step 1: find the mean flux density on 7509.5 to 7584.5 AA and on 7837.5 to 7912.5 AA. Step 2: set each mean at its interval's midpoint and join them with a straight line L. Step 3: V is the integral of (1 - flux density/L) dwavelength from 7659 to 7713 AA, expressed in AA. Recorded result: 2.5 AA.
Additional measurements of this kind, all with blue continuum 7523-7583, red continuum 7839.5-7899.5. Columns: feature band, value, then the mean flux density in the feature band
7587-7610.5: 1.76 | 10.3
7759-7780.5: 0.59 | 10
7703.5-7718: 0.32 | 10.4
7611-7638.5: 1.58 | 10.4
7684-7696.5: 0.78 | 10.1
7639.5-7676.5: 0.73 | 10.7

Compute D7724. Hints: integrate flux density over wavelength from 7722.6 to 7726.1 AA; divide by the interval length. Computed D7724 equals 10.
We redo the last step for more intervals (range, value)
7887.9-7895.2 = 7.29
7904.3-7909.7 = 9.54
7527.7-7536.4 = 11.5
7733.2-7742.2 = 10.7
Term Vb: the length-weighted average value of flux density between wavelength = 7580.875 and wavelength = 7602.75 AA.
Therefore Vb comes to 10.5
